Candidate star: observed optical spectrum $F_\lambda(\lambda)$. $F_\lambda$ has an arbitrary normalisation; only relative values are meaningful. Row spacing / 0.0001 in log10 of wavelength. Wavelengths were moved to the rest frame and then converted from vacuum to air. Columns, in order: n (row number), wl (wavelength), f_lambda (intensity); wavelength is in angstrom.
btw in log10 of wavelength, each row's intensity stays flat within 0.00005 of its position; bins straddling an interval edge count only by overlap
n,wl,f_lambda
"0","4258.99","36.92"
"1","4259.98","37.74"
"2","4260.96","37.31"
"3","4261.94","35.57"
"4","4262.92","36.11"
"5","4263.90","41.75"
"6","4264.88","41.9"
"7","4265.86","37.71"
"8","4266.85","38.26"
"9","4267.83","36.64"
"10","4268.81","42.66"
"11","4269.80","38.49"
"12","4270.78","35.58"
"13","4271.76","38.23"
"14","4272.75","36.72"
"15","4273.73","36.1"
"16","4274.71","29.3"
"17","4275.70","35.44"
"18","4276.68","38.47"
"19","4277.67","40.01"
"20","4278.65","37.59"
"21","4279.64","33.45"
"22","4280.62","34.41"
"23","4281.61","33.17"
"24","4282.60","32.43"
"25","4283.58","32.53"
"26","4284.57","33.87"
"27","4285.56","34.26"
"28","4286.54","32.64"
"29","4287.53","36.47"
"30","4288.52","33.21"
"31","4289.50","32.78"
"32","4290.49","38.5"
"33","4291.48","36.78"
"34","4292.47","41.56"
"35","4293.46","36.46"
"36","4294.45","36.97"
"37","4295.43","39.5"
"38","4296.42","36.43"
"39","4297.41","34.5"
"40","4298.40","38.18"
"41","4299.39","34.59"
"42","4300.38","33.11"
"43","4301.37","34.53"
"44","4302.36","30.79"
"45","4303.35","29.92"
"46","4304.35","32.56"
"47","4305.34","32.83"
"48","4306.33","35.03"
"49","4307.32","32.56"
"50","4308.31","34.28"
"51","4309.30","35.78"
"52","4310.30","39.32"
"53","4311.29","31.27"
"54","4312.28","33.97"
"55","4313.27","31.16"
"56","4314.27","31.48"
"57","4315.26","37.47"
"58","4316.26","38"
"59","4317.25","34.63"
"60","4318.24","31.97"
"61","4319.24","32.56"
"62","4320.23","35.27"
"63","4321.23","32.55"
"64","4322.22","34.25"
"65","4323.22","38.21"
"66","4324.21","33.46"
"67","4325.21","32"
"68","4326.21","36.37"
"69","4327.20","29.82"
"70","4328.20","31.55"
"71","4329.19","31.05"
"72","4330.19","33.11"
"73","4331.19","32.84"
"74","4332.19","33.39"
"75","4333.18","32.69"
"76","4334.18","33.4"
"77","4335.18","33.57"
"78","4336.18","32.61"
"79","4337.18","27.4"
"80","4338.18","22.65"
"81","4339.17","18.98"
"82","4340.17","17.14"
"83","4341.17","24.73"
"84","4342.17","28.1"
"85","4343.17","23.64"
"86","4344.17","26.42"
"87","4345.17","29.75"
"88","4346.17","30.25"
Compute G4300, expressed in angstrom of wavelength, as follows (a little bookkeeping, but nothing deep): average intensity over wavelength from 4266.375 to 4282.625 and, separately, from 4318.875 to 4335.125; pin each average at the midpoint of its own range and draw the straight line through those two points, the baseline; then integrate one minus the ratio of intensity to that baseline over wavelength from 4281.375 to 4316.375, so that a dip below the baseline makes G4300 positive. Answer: 0.29 angstrom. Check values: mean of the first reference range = 36.4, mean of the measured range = 34.7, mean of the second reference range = 33.3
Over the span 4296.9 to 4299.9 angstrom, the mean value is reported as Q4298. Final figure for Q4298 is 35.7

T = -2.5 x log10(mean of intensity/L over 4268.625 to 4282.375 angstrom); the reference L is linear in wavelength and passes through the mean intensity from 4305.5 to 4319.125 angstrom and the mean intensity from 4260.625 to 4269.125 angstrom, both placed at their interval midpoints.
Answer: 0.04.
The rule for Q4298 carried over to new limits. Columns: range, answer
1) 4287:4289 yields 34.7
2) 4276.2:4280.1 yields 37.4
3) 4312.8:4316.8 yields 34.5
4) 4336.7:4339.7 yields 23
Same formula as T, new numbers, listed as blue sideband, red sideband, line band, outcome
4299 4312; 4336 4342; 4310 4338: -0.19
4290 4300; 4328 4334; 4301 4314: 0.07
